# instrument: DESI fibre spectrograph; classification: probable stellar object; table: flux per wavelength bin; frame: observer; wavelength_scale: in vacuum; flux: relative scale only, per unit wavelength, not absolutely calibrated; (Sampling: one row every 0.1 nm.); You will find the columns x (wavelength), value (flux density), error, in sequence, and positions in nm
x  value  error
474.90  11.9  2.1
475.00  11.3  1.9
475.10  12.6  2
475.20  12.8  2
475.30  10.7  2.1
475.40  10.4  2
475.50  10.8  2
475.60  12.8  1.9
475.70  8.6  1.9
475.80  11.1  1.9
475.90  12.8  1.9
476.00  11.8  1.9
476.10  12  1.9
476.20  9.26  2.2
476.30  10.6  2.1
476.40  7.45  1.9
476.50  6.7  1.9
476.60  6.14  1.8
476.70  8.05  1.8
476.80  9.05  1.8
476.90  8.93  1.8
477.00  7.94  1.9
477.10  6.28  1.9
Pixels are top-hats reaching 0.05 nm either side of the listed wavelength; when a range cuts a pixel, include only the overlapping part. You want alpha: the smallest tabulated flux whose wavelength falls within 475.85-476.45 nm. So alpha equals 7.45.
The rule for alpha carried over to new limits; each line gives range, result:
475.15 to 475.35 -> 10.7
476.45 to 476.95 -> 6.14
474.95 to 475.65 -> 10.4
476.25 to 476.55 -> 6.7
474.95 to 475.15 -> 11.3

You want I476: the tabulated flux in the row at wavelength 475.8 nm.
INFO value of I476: 11.1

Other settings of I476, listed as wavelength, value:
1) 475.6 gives 12.8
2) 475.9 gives 12.8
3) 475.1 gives 12.6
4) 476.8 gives 9.05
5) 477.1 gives 6.28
